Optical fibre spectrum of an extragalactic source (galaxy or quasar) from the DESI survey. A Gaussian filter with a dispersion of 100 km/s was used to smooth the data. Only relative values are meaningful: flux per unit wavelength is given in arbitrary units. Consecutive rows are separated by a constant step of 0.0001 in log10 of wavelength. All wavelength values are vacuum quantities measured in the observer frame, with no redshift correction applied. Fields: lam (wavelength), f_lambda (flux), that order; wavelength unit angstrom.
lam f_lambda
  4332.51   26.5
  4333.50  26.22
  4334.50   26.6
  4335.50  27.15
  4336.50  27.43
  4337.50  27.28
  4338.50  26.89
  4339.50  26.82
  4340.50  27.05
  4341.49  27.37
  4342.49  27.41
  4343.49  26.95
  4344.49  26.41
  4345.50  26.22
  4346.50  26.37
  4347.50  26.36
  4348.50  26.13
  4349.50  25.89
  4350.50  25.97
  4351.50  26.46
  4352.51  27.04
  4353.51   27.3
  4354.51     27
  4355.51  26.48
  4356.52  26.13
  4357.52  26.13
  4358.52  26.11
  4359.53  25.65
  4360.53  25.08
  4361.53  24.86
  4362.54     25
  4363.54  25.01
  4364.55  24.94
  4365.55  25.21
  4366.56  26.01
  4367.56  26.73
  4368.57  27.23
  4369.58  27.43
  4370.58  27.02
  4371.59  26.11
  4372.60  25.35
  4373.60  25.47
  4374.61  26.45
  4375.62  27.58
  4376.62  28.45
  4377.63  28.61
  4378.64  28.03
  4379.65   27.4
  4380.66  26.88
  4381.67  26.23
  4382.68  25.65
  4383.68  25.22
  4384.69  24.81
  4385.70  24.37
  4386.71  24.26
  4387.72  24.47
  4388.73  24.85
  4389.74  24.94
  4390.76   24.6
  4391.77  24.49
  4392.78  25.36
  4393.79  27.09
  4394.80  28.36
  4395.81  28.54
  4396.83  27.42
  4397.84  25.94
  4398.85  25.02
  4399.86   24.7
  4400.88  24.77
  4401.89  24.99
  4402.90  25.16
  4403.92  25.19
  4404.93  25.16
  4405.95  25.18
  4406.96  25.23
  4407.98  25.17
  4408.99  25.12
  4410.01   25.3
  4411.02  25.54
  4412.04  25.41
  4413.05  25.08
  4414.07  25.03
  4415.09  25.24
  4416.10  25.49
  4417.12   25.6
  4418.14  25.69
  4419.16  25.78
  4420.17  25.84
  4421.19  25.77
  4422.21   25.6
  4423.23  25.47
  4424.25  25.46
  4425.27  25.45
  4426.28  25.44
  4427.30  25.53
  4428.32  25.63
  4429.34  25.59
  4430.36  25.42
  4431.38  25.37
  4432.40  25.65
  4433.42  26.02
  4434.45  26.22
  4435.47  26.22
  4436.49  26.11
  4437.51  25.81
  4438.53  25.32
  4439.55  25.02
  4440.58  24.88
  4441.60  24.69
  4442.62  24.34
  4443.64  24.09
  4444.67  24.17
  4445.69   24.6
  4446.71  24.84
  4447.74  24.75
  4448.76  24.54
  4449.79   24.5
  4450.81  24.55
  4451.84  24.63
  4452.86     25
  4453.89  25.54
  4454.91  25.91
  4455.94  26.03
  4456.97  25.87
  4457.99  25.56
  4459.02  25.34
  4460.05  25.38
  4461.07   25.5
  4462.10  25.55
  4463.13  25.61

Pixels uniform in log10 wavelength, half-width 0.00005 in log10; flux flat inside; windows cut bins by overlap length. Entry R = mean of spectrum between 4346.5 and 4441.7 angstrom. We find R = 25.8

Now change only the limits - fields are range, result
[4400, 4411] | 25.1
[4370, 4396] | 26.2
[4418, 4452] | 25.3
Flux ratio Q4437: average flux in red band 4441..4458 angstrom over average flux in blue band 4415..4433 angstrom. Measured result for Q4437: 0.97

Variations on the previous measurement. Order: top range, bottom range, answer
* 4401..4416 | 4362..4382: 0.95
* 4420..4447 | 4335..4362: 0.96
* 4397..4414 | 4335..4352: 0.94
